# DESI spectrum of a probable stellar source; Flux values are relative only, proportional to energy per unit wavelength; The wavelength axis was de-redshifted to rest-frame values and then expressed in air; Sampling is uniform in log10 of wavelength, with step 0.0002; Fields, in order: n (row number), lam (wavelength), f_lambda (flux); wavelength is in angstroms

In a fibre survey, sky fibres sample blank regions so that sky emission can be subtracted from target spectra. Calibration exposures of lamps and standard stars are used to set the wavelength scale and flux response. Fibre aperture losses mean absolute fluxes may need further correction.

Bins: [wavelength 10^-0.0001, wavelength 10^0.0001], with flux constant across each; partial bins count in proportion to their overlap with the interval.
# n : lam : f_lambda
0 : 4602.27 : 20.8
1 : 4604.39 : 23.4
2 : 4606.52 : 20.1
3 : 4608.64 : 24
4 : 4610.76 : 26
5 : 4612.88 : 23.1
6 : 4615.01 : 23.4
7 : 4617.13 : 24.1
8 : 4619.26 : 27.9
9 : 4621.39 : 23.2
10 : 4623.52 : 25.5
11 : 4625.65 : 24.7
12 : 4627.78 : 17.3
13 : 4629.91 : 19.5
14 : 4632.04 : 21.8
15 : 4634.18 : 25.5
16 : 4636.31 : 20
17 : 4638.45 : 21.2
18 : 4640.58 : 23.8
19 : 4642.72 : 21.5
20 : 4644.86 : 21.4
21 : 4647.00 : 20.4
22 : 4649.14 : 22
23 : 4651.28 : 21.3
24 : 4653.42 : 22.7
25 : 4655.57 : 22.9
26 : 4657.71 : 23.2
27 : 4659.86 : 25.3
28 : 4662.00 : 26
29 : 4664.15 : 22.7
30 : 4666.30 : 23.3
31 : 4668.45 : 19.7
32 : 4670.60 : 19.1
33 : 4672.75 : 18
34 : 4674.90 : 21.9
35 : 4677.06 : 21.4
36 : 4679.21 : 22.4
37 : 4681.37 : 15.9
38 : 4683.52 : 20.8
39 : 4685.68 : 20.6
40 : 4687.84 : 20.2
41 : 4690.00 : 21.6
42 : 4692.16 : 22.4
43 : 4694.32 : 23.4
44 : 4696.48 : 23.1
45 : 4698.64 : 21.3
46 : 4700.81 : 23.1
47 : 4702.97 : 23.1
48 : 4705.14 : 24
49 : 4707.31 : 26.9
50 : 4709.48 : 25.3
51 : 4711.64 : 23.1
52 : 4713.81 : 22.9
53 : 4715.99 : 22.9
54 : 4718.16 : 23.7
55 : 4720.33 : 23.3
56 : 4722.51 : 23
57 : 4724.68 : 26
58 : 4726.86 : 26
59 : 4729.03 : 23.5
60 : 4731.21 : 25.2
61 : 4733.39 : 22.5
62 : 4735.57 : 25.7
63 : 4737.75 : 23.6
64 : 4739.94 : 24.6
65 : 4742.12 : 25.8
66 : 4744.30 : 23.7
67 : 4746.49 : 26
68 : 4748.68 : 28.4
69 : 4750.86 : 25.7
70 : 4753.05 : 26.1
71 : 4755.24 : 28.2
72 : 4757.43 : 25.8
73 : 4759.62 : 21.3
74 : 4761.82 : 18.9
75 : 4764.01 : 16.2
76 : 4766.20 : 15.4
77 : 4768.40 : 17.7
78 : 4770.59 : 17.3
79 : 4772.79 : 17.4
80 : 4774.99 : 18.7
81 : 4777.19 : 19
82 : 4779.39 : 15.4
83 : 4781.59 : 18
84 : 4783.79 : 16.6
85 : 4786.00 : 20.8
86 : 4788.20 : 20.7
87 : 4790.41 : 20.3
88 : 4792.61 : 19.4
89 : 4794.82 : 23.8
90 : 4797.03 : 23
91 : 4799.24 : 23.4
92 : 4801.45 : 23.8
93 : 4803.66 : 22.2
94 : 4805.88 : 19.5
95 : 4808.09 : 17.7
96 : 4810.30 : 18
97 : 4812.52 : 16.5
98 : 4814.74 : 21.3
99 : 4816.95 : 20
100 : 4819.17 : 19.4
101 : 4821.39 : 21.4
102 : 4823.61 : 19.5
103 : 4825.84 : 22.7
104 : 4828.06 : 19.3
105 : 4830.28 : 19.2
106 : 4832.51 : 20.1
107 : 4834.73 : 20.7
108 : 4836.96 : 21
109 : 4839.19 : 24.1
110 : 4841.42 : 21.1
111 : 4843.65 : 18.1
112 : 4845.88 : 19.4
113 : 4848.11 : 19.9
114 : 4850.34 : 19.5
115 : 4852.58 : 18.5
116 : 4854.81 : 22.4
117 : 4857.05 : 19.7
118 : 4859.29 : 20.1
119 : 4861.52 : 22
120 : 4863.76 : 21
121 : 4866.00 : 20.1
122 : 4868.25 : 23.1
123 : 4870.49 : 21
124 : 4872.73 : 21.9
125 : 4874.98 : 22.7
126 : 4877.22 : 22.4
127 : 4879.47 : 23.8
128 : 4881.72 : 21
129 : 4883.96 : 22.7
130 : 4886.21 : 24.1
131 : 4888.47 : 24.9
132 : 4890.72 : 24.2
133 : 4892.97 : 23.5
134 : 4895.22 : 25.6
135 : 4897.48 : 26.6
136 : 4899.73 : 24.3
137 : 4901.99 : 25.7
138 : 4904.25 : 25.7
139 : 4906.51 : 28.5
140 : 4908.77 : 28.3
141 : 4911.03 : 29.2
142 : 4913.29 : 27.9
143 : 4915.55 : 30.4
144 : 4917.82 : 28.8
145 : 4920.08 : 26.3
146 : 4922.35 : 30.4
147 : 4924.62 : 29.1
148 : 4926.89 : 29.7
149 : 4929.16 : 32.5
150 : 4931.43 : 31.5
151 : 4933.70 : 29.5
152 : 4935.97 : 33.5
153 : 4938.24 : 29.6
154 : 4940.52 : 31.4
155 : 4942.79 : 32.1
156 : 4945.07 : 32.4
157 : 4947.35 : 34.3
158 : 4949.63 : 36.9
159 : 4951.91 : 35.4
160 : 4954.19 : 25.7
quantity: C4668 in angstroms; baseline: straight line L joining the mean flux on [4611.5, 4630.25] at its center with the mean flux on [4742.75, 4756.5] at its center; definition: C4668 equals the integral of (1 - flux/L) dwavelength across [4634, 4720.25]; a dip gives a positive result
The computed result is 8.5 angstroms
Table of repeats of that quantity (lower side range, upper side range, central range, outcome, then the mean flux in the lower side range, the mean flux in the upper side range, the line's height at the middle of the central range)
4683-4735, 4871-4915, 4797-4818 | 3.3 angstroms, 23.3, 24.9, 24.2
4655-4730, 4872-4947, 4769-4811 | 8.6 angstroms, 22.6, 27.4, 24.8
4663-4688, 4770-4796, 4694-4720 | -4.5 angstroms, 20.5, 19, 20.1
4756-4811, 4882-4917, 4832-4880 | 5.3 angstroms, 19.7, 26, 23.6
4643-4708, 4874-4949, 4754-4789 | 7.3 angstroms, 22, 27.7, 24.3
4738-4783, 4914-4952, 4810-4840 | 5.8 angstroms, 21.5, 31.3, 25.1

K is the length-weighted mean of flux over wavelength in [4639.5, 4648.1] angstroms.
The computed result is 21.8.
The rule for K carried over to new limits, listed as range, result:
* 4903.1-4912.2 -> 27.9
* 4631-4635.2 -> 23.6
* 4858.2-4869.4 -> 21.3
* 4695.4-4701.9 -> 22.5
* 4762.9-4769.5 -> 16.5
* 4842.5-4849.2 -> 19.2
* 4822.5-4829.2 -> 20.5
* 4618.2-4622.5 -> 25.5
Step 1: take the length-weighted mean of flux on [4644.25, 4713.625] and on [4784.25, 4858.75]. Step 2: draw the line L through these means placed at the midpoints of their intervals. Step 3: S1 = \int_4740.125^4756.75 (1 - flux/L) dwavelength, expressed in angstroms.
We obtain -3.8 angstroms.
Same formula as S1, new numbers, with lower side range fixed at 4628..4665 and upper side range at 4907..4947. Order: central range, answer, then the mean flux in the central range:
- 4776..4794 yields 5.1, 18.9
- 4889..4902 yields 2.0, 24.9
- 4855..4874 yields 4.8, 21.2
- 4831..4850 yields 5.0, 20.5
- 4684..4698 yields 1.0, 21.8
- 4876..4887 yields 2.3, 22.8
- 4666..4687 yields 2.7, 20.2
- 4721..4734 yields 0.1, 24.4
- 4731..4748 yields 0.2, 24.7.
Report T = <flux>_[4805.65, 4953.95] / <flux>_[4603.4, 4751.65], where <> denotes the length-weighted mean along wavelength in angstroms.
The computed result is 1.1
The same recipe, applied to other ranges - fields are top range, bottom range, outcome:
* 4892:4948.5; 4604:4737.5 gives 1.28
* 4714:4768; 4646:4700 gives 1.09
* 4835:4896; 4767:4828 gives 1.10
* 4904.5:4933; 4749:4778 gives 1.41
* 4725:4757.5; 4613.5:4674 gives 1.13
